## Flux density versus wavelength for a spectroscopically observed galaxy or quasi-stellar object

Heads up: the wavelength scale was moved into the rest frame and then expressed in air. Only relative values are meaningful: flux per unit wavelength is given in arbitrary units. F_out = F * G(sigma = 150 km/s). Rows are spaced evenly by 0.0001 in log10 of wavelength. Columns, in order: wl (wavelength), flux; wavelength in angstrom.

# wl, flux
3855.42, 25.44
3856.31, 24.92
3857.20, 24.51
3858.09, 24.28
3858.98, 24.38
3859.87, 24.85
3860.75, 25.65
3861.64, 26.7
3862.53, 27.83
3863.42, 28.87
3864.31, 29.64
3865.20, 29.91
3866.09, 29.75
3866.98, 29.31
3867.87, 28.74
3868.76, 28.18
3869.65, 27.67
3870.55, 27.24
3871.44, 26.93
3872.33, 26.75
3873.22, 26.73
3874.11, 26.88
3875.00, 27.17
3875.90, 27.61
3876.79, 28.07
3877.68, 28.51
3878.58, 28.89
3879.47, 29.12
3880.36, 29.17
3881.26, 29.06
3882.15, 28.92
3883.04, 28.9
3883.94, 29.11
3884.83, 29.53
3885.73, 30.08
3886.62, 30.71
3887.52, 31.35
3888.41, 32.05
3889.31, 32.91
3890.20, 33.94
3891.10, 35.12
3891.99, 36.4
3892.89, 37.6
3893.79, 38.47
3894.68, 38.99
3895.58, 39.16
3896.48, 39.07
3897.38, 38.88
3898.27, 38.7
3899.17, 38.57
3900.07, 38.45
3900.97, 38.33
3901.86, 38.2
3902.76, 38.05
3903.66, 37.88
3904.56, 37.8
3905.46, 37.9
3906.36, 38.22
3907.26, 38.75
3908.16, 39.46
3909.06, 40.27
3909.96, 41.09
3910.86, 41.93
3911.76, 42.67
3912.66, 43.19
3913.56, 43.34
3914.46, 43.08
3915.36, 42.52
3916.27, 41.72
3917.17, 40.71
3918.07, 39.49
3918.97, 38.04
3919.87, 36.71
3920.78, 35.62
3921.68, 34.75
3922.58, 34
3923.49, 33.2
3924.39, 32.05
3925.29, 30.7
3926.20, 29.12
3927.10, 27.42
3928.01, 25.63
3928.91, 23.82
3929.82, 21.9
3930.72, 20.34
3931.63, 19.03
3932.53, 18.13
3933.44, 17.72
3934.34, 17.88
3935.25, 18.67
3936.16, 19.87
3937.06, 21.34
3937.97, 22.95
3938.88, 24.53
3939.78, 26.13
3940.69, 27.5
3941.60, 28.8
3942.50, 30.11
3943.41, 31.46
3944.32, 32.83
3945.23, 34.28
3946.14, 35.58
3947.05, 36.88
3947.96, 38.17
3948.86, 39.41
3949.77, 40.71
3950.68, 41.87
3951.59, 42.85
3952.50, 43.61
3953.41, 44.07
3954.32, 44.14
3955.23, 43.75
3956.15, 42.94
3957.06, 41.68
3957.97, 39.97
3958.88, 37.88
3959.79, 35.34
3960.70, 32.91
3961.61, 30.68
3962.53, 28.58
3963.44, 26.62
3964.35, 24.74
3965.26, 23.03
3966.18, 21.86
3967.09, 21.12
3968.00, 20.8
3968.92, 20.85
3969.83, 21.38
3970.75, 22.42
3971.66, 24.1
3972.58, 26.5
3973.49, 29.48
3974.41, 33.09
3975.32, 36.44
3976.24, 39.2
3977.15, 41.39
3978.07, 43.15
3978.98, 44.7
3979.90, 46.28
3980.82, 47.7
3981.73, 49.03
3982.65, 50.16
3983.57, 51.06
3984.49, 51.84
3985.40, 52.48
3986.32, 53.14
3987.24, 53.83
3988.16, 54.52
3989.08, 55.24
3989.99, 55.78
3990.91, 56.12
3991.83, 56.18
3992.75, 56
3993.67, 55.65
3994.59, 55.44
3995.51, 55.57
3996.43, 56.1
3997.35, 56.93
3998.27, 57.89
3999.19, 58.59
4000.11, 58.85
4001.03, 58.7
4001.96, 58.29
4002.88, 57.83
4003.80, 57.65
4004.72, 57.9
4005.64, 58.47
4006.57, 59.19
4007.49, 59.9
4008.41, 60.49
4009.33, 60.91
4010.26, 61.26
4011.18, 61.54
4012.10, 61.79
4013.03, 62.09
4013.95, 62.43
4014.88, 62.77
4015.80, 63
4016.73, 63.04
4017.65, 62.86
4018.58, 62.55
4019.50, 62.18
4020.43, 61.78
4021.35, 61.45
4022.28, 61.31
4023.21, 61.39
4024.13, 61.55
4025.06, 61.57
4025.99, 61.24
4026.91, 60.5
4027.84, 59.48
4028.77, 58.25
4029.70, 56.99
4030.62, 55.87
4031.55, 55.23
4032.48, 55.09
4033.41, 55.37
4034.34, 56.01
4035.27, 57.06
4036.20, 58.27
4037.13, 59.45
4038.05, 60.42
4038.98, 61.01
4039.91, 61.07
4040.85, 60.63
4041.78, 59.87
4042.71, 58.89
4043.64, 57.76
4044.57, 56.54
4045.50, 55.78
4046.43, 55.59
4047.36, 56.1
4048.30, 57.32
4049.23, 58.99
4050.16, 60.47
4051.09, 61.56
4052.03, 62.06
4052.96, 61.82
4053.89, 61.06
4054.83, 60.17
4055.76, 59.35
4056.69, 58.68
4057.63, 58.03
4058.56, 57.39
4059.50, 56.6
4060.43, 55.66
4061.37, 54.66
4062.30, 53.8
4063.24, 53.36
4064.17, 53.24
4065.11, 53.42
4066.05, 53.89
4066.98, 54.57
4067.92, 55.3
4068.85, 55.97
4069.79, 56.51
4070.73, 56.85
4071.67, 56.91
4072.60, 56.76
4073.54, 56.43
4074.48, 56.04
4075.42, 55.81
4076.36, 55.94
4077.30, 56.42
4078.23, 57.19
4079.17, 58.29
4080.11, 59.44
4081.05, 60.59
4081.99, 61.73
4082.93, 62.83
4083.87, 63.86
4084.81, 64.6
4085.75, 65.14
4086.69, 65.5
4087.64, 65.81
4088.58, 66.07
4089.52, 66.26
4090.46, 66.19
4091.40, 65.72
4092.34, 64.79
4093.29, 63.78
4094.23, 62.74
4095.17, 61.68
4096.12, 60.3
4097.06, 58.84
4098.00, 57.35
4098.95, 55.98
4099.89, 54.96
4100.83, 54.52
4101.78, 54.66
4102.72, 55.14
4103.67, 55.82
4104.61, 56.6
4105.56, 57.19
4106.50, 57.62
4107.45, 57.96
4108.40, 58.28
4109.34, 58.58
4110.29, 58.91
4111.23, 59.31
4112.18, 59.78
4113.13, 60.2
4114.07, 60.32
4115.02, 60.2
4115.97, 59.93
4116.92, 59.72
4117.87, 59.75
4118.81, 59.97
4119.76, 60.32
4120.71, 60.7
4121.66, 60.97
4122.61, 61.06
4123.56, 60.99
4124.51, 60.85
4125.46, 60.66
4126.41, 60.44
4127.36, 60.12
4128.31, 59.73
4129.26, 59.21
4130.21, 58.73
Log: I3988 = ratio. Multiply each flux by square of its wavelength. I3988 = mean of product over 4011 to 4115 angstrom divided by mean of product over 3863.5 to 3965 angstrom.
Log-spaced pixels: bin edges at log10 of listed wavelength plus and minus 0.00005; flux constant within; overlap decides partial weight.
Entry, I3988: 1.9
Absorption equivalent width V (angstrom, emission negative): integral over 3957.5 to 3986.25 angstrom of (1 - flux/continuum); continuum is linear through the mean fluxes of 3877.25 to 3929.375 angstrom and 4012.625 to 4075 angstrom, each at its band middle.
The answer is 7.35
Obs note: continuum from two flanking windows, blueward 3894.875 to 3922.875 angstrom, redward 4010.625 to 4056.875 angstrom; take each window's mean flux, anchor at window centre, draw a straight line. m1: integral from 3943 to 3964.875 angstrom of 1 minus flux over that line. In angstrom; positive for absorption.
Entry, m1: 4.5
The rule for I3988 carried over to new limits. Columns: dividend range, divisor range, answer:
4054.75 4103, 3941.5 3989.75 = 1.65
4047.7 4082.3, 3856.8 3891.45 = 2.21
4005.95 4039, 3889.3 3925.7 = 1.66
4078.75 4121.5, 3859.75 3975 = 2.06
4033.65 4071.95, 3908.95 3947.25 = 1.97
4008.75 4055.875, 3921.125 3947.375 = 2.35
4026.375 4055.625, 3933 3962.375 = 1.84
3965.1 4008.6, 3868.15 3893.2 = 1.66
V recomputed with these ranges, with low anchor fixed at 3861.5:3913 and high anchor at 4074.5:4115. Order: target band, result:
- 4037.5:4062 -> -2.0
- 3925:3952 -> 8.0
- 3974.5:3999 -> -2.6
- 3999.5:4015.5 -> -3.7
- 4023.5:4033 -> -1.3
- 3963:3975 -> 5.3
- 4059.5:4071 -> 0.3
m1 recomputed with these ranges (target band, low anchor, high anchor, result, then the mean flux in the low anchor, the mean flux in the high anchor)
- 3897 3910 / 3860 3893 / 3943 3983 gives -3.09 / 29.4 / 35.3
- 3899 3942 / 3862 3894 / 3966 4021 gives 5.03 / 29.8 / 50.7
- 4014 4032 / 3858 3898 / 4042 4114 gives -3.49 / 30.3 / 58.7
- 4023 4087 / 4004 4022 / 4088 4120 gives 2.45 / 61.3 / 59.7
